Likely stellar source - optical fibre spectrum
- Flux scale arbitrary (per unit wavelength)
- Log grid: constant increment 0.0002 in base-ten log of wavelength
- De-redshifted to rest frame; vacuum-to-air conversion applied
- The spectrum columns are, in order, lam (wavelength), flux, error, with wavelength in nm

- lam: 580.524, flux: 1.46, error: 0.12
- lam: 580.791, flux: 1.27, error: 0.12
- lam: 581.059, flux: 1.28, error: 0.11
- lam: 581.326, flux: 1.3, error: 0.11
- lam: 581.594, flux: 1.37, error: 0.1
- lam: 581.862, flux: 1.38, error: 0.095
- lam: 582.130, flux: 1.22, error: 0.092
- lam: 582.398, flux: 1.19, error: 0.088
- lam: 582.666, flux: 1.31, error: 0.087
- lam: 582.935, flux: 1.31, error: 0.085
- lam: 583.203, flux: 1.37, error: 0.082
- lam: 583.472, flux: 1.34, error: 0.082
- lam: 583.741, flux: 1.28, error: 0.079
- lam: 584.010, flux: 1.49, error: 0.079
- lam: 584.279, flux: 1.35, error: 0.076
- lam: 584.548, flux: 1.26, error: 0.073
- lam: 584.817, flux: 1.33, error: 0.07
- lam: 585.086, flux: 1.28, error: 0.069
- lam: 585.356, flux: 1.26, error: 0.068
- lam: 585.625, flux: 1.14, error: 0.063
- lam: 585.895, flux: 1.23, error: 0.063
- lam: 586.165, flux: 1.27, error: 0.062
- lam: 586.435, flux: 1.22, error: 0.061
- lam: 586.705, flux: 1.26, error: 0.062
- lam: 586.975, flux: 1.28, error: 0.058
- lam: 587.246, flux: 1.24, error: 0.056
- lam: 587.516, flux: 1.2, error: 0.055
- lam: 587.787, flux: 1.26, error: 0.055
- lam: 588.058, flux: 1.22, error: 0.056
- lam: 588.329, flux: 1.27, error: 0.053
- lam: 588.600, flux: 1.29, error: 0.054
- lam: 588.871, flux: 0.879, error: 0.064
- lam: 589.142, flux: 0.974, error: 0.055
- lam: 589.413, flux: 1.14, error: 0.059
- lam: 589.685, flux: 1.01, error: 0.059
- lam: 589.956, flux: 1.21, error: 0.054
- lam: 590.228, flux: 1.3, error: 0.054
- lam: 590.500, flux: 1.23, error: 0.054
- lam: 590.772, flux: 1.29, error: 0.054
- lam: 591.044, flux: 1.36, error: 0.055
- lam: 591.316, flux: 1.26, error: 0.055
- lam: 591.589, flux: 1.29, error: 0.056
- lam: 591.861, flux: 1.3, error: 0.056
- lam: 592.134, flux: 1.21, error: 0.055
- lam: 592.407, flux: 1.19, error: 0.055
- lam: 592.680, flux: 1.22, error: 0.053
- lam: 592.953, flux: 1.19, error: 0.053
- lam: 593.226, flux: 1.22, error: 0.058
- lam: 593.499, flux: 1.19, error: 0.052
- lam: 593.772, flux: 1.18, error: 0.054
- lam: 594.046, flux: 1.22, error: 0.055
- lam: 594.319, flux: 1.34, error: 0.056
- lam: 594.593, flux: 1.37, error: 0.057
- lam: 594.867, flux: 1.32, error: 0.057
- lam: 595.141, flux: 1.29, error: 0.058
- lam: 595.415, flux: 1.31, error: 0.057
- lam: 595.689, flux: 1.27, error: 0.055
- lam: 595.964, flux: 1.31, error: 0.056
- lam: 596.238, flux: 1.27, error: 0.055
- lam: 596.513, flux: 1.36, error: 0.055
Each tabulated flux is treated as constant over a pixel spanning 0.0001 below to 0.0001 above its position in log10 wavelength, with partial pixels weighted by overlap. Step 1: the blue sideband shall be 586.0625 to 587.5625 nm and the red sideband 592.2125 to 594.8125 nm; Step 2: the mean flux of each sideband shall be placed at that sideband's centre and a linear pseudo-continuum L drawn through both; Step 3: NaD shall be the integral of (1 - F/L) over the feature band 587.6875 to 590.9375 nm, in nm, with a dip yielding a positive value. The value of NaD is 0.184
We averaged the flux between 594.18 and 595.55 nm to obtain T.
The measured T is 1.33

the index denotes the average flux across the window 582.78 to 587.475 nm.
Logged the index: 1.29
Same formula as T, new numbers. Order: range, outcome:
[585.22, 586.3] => 1.22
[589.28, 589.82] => 1.07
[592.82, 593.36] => 1.21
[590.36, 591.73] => 1.29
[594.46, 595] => 1.34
